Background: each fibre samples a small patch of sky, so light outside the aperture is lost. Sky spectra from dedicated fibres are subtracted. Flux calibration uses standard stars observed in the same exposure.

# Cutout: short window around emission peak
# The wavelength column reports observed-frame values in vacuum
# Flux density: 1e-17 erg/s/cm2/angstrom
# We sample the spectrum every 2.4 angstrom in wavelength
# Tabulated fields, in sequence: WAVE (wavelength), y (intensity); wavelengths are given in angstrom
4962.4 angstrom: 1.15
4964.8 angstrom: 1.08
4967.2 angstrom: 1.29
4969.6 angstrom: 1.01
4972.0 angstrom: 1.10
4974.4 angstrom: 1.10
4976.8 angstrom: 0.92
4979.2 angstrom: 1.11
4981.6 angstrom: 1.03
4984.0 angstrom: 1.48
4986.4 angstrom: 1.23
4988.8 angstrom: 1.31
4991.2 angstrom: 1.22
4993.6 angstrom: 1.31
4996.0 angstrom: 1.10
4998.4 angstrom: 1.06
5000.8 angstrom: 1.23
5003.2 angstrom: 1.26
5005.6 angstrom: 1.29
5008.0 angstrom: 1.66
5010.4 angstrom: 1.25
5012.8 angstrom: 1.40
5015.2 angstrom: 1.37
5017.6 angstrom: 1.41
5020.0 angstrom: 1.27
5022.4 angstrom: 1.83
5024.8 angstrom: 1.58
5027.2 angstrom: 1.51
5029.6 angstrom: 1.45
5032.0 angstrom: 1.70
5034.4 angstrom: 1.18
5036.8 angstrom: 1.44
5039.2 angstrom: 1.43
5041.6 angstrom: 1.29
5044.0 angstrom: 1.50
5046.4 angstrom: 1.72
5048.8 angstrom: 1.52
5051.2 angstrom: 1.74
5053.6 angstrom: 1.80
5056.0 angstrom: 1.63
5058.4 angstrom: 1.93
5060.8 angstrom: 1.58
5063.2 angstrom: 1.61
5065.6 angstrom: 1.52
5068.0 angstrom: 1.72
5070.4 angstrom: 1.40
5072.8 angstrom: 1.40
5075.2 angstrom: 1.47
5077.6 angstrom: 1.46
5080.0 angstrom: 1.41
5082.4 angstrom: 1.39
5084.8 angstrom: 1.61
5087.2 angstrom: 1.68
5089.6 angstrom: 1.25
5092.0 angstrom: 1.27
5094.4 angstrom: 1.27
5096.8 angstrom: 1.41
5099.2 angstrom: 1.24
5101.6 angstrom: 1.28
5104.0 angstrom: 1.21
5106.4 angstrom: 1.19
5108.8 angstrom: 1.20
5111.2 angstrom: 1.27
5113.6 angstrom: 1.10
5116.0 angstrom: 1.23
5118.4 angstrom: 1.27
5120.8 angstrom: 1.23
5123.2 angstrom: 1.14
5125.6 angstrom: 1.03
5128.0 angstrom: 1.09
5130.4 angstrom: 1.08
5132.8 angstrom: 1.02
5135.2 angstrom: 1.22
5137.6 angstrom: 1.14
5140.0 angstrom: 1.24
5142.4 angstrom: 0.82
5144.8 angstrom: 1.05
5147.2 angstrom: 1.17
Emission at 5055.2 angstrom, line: C III]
